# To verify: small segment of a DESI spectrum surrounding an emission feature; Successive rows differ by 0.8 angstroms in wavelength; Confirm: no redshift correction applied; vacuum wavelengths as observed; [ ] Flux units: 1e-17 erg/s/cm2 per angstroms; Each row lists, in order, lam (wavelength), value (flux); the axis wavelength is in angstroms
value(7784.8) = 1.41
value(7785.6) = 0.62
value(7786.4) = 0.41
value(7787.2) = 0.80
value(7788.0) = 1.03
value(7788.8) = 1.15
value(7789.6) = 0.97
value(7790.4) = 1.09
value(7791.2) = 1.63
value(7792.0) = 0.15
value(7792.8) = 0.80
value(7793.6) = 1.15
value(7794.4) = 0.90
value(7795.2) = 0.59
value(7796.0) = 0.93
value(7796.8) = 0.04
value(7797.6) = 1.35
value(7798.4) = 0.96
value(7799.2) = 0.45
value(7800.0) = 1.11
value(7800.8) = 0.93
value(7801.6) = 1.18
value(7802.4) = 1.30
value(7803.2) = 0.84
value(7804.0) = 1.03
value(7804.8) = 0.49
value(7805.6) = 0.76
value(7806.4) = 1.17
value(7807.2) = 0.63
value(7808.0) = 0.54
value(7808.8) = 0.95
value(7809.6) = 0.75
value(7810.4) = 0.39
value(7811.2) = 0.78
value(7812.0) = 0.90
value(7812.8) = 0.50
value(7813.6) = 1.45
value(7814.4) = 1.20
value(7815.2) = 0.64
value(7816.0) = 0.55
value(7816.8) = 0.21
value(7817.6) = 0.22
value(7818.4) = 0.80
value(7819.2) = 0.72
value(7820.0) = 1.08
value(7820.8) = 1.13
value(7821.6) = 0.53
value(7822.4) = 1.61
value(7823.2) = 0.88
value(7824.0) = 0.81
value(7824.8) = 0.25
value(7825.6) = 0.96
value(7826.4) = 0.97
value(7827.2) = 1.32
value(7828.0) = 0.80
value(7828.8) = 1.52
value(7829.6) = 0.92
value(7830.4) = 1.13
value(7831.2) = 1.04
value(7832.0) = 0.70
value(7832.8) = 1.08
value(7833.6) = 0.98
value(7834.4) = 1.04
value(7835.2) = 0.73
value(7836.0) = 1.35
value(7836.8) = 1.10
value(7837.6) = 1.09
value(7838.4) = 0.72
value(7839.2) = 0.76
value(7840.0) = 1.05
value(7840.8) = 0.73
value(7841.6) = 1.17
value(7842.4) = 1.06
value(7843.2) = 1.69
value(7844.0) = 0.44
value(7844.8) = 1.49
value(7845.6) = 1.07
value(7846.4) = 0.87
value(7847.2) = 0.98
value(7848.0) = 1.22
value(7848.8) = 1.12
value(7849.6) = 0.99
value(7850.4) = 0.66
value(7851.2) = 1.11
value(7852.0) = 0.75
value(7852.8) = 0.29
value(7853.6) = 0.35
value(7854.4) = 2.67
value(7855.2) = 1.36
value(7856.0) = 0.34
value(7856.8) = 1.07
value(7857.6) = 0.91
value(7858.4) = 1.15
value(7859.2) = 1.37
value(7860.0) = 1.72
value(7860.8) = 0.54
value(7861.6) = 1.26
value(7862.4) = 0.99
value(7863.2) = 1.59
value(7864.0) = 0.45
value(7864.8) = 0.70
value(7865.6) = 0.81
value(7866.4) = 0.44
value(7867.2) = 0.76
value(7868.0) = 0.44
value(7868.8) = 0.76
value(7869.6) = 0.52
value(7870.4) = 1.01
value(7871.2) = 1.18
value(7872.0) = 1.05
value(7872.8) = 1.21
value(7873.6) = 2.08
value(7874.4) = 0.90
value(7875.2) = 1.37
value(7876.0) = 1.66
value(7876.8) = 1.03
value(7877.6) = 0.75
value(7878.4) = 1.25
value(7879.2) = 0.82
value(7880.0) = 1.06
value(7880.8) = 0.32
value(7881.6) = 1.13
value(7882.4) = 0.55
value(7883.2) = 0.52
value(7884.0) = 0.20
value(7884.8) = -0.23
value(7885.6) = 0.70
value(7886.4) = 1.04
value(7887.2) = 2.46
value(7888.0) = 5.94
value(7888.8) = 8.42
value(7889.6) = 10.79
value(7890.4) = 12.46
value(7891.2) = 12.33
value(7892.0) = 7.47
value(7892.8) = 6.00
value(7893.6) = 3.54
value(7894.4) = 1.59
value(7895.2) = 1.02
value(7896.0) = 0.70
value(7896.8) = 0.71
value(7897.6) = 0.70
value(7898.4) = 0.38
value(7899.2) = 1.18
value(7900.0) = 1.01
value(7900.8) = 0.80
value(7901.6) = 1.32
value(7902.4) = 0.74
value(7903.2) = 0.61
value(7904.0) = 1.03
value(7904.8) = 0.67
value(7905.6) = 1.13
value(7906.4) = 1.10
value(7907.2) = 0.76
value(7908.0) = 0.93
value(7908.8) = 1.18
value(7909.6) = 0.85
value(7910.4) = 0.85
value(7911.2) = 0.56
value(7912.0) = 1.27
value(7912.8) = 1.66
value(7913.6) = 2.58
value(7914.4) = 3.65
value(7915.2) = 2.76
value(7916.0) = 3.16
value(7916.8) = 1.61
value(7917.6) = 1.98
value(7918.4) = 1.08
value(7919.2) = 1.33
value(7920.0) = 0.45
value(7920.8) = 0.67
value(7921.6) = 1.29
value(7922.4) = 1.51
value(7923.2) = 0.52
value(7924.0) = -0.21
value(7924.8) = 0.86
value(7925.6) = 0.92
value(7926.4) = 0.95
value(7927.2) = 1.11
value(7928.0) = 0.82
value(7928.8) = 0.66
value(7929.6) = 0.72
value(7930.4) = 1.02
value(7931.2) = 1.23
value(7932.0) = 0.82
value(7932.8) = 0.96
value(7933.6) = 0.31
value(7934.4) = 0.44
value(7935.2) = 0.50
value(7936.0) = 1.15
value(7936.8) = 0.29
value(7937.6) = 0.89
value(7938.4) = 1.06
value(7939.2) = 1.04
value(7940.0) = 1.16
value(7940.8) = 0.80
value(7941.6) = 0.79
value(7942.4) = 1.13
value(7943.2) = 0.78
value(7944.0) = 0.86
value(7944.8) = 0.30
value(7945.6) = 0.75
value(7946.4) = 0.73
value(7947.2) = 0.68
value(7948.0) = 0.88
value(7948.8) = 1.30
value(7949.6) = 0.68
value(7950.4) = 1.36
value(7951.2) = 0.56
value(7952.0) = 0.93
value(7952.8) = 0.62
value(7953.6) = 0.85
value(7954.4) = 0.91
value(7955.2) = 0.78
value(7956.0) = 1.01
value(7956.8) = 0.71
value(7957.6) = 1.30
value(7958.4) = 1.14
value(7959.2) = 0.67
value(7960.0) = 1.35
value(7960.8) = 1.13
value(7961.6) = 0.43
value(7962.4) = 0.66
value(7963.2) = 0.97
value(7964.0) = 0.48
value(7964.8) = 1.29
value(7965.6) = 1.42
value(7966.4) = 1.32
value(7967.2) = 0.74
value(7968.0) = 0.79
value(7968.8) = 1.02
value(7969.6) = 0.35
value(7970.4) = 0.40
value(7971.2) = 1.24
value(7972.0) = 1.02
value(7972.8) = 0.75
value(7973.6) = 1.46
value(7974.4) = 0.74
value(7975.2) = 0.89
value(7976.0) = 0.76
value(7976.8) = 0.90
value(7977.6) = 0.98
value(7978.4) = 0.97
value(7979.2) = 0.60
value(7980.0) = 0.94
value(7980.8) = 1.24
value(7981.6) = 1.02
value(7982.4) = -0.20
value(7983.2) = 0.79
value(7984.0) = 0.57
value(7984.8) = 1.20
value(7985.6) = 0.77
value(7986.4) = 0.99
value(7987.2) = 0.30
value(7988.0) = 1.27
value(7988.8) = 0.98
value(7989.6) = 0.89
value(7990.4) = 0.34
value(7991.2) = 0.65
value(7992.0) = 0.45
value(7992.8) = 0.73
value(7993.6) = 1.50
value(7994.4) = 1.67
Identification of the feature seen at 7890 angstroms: H-alpha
